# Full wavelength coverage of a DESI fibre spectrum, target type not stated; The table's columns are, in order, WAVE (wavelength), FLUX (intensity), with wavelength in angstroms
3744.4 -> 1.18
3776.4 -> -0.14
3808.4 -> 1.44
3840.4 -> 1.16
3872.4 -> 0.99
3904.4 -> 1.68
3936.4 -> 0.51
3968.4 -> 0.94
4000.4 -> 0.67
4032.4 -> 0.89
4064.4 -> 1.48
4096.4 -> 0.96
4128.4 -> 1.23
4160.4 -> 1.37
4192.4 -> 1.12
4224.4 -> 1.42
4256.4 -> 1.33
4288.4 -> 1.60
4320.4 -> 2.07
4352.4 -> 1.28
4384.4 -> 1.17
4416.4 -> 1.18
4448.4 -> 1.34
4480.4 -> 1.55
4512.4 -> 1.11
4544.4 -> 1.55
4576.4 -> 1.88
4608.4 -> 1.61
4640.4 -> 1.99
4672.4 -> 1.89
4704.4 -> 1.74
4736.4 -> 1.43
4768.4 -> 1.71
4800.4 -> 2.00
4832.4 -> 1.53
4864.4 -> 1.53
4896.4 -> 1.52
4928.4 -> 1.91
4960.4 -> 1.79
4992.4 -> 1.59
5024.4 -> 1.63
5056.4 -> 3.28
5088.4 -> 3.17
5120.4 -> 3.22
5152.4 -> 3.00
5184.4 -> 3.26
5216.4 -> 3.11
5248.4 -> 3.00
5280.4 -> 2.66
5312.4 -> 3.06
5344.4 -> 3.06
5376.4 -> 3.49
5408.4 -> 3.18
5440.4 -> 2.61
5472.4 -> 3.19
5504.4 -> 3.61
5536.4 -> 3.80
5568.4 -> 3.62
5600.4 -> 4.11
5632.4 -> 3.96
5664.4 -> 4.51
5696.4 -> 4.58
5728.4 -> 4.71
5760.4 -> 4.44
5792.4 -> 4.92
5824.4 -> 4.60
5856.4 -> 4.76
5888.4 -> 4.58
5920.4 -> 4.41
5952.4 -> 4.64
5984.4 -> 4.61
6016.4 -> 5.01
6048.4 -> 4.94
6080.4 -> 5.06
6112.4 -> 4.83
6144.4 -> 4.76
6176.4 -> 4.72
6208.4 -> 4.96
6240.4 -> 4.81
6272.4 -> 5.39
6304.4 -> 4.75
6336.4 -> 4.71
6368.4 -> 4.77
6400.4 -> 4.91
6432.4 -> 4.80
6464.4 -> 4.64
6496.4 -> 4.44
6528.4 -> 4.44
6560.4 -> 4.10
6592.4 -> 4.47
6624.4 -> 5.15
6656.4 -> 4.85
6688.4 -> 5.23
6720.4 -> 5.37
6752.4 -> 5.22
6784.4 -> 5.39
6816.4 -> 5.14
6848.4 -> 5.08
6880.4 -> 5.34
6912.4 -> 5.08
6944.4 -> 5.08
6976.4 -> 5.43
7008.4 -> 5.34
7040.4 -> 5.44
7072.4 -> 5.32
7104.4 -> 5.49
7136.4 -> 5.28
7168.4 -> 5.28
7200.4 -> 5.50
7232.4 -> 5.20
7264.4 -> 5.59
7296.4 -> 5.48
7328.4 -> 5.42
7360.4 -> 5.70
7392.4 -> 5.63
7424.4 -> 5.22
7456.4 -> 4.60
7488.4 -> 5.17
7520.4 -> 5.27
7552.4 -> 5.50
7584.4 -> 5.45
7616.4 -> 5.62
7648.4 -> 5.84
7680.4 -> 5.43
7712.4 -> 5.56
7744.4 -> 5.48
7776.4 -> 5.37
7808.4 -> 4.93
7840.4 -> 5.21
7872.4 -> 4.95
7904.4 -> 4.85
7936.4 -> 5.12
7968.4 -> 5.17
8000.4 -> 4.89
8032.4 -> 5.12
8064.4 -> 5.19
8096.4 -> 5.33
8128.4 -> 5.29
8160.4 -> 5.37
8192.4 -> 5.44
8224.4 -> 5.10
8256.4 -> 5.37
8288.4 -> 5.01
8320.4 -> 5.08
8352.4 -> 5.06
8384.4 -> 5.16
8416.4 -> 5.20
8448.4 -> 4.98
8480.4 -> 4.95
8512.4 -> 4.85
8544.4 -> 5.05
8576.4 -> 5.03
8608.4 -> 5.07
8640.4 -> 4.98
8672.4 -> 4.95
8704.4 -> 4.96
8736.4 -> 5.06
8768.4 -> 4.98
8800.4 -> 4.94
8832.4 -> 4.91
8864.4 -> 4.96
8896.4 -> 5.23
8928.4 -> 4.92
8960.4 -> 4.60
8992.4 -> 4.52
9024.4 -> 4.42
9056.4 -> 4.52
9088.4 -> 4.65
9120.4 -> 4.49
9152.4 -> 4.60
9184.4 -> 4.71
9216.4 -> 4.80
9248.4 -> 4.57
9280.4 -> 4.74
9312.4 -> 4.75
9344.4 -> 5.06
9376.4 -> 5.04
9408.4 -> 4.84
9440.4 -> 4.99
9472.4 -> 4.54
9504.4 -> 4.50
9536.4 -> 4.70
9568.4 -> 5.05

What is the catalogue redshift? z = 0.266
